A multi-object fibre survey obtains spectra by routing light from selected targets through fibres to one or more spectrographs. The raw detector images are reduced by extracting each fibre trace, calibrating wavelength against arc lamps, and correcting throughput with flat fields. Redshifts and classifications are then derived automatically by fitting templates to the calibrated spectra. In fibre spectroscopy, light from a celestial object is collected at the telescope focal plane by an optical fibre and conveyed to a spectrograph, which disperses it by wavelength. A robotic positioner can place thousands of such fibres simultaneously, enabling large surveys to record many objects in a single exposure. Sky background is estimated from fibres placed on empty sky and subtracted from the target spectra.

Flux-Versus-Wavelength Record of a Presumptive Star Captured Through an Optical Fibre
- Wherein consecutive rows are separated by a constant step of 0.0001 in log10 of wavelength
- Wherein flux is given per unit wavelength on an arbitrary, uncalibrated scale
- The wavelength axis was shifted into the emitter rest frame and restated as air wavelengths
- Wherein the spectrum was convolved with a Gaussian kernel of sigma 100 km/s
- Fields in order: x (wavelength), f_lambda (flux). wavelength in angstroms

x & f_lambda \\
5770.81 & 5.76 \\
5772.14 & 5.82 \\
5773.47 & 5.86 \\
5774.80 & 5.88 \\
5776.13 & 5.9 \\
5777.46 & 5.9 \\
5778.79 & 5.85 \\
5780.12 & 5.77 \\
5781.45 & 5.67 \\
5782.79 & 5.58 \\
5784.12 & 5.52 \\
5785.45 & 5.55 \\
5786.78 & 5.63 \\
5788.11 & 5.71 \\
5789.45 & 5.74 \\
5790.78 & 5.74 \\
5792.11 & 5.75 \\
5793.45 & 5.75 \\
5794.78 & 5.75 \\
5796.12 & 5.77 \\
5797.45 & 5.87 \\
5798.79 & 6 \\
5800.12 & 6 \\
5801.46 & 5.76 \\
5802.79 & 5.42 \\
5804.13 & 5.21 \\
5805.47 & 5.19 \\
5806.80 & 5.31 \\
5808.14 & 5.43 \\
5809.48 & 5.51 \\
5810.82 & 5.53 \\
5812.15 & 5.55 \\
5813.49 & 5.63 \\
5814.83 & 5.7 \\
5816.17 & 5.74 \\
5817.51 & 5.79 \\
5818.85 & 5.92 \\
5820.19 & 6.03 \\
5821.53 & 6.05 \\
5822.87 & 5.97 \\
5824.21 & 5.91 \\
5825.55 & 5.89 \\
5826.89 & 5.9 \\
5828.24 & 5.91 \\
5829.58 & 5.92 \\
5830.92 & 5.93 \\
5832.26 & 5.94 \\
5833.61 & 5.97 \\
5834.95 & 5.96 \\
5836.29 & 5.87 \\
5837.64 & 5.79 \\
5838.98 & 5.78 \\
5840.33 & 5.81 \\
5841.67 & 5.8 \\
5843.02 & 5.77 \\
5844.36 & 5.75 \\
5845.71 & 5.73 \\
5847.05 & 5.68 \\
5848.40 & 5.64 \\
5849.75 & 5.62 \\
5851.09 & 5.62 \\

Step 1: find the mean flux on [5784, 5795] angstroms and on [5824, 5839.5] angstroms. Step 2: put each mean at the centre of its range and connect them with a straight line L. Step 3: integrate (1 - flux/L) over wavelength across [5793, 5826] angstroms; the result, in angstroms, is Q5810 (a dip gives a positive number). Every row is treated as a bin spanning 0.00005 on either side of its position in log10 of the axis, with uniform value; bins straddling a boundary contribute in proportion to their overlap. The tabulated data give 0.5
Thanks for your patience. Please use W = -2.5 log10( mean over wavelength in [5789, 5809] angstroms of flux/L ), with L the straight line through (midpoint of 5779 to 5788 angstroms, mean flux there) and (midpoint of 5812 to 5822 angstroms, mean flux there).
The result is 0.01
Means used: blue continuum 5.64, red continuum 5.81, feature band 5.64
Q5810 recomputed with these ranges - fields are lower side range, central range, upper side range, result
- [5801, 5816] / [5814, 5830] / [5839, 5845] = -0.8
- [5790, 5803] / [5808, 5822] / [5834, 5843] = 0.2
